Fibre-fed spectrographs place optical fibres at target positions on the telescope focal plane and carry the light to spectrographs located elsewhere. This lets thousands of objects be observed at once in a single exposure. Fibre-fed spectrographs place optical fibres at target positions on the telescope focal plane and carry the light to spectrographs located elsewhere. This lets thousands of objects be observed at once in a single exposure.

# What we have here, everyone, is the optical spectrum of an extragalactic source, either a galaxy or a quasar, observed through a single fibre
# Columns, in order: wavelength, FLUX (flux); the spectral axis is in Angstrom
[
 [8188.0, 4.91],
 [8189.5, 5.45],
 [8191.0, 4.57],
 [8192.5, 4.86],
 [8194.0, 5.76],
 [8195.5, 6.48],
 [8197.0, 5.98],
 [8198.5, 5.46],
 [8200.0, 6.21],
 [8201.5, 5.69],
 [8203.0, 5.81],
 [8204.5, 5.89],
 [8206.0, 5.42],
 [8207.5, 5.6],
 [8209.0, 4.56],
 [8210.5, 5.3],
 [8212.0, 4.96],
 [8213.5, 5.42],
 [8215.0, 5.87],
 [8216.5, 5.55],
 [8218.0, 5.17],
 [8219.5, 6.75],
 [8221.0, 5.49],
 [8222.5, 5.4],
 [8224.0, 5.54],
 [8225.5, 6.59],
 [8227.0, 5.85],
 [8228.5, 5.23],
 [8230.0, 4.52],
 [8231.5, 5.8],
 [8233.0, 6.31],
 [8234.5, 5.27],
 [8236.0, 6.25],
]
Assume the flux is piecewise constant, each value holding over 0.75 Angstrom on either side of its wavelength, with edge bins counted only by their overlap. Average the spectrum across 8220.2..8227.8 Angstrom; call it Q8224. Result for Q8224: 5.78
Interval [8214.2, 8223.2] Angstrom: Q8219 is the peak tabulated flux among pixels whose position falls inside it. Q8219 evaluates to 6.75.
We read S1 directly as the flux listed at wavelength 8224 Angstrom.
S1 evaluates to 5.54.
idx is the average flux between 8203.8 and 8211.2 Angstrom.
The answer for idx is 5.35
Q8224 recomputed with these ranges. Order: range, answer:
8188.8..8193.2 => 4.96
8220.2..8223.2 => 5.47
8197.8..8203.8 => 5.8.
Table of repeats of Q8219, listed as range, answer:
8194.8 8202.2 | 6.48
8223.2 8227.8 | 6.59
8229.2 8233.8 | 6.31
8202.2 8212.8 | 5.89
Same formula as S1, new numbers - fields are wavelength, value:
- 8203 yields 5.81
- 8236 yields 6.25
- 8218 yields 5.17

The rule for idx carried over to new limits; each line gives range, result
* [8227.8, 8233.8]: 5.47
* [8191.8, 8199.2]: 5.72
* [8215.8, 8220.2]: 5.82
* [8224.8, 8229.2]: 5.89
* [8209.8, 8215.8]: 5.39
